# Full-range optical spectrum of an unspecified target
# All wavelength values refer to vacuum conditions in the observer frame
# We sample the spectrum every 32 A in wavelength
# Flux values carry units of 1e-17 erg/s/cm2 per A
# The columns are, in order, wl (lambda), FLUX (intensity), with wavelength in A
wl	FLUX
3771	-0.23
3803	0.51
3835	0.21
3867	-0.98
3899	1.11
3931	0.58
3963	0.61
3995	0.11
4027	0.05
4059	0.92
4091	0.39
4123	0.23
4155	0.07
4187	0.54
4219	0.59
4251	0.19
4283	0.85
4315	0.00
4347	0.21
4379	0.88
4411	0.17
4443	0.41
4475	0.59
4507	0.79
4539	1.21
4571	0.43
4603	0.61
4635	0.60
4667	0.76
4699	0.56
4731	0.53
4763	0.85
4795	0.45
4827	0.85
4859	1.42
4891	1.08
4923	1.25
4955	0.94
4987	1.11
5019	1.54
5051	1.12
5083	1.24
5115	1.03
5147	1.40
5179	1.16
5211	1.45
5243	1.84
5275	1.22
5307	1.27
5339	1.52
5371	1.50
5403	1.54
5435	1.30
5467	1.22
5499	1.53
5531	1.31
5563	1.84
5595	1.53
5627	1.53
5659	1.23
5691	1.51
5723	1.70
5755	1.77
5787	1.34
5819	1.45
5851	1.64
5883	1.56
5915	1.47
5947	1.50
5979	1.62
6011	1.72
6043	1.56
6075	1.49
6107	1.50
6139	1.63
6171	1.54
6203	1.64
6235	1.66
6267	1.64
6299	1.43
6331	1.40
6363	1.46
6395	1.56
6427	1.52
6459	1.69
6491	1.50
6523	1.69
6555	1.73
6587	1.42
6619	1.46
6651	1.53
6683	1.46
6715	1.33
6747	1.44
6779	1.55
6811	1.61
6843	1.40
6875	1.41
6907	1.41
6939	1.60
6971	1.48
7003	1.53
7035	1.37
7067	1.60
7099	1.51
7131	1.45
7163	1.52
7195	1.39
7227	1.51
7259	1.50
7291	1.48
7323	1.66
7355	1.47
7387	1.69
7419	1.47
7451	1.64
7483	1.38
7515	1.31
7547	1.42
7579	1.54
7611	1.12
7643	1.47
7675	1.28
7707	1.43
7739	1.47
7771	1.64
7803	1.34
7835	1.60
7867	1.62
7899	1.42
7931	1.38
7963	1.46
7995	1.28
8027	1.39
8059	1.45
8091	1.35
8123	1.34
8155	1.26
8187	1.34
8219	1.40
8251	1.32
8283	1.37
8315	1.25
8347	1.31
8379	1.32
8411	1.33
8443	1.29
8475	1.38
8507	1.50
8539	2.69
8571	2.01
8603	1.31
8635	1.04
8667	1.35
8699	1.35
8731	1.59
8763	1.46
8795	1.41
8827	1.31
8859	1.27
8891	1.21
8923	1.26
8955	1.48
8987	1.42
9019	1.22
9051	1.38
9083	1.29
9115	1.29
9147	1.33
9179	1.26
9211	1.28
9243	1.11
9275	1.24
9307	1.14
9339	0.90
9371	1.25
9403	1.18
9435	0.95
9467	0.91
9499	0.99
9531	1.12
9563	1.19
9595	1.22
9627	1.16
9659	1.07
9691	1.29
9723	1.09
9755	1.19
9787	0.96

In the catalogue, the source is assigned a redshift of 0.300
